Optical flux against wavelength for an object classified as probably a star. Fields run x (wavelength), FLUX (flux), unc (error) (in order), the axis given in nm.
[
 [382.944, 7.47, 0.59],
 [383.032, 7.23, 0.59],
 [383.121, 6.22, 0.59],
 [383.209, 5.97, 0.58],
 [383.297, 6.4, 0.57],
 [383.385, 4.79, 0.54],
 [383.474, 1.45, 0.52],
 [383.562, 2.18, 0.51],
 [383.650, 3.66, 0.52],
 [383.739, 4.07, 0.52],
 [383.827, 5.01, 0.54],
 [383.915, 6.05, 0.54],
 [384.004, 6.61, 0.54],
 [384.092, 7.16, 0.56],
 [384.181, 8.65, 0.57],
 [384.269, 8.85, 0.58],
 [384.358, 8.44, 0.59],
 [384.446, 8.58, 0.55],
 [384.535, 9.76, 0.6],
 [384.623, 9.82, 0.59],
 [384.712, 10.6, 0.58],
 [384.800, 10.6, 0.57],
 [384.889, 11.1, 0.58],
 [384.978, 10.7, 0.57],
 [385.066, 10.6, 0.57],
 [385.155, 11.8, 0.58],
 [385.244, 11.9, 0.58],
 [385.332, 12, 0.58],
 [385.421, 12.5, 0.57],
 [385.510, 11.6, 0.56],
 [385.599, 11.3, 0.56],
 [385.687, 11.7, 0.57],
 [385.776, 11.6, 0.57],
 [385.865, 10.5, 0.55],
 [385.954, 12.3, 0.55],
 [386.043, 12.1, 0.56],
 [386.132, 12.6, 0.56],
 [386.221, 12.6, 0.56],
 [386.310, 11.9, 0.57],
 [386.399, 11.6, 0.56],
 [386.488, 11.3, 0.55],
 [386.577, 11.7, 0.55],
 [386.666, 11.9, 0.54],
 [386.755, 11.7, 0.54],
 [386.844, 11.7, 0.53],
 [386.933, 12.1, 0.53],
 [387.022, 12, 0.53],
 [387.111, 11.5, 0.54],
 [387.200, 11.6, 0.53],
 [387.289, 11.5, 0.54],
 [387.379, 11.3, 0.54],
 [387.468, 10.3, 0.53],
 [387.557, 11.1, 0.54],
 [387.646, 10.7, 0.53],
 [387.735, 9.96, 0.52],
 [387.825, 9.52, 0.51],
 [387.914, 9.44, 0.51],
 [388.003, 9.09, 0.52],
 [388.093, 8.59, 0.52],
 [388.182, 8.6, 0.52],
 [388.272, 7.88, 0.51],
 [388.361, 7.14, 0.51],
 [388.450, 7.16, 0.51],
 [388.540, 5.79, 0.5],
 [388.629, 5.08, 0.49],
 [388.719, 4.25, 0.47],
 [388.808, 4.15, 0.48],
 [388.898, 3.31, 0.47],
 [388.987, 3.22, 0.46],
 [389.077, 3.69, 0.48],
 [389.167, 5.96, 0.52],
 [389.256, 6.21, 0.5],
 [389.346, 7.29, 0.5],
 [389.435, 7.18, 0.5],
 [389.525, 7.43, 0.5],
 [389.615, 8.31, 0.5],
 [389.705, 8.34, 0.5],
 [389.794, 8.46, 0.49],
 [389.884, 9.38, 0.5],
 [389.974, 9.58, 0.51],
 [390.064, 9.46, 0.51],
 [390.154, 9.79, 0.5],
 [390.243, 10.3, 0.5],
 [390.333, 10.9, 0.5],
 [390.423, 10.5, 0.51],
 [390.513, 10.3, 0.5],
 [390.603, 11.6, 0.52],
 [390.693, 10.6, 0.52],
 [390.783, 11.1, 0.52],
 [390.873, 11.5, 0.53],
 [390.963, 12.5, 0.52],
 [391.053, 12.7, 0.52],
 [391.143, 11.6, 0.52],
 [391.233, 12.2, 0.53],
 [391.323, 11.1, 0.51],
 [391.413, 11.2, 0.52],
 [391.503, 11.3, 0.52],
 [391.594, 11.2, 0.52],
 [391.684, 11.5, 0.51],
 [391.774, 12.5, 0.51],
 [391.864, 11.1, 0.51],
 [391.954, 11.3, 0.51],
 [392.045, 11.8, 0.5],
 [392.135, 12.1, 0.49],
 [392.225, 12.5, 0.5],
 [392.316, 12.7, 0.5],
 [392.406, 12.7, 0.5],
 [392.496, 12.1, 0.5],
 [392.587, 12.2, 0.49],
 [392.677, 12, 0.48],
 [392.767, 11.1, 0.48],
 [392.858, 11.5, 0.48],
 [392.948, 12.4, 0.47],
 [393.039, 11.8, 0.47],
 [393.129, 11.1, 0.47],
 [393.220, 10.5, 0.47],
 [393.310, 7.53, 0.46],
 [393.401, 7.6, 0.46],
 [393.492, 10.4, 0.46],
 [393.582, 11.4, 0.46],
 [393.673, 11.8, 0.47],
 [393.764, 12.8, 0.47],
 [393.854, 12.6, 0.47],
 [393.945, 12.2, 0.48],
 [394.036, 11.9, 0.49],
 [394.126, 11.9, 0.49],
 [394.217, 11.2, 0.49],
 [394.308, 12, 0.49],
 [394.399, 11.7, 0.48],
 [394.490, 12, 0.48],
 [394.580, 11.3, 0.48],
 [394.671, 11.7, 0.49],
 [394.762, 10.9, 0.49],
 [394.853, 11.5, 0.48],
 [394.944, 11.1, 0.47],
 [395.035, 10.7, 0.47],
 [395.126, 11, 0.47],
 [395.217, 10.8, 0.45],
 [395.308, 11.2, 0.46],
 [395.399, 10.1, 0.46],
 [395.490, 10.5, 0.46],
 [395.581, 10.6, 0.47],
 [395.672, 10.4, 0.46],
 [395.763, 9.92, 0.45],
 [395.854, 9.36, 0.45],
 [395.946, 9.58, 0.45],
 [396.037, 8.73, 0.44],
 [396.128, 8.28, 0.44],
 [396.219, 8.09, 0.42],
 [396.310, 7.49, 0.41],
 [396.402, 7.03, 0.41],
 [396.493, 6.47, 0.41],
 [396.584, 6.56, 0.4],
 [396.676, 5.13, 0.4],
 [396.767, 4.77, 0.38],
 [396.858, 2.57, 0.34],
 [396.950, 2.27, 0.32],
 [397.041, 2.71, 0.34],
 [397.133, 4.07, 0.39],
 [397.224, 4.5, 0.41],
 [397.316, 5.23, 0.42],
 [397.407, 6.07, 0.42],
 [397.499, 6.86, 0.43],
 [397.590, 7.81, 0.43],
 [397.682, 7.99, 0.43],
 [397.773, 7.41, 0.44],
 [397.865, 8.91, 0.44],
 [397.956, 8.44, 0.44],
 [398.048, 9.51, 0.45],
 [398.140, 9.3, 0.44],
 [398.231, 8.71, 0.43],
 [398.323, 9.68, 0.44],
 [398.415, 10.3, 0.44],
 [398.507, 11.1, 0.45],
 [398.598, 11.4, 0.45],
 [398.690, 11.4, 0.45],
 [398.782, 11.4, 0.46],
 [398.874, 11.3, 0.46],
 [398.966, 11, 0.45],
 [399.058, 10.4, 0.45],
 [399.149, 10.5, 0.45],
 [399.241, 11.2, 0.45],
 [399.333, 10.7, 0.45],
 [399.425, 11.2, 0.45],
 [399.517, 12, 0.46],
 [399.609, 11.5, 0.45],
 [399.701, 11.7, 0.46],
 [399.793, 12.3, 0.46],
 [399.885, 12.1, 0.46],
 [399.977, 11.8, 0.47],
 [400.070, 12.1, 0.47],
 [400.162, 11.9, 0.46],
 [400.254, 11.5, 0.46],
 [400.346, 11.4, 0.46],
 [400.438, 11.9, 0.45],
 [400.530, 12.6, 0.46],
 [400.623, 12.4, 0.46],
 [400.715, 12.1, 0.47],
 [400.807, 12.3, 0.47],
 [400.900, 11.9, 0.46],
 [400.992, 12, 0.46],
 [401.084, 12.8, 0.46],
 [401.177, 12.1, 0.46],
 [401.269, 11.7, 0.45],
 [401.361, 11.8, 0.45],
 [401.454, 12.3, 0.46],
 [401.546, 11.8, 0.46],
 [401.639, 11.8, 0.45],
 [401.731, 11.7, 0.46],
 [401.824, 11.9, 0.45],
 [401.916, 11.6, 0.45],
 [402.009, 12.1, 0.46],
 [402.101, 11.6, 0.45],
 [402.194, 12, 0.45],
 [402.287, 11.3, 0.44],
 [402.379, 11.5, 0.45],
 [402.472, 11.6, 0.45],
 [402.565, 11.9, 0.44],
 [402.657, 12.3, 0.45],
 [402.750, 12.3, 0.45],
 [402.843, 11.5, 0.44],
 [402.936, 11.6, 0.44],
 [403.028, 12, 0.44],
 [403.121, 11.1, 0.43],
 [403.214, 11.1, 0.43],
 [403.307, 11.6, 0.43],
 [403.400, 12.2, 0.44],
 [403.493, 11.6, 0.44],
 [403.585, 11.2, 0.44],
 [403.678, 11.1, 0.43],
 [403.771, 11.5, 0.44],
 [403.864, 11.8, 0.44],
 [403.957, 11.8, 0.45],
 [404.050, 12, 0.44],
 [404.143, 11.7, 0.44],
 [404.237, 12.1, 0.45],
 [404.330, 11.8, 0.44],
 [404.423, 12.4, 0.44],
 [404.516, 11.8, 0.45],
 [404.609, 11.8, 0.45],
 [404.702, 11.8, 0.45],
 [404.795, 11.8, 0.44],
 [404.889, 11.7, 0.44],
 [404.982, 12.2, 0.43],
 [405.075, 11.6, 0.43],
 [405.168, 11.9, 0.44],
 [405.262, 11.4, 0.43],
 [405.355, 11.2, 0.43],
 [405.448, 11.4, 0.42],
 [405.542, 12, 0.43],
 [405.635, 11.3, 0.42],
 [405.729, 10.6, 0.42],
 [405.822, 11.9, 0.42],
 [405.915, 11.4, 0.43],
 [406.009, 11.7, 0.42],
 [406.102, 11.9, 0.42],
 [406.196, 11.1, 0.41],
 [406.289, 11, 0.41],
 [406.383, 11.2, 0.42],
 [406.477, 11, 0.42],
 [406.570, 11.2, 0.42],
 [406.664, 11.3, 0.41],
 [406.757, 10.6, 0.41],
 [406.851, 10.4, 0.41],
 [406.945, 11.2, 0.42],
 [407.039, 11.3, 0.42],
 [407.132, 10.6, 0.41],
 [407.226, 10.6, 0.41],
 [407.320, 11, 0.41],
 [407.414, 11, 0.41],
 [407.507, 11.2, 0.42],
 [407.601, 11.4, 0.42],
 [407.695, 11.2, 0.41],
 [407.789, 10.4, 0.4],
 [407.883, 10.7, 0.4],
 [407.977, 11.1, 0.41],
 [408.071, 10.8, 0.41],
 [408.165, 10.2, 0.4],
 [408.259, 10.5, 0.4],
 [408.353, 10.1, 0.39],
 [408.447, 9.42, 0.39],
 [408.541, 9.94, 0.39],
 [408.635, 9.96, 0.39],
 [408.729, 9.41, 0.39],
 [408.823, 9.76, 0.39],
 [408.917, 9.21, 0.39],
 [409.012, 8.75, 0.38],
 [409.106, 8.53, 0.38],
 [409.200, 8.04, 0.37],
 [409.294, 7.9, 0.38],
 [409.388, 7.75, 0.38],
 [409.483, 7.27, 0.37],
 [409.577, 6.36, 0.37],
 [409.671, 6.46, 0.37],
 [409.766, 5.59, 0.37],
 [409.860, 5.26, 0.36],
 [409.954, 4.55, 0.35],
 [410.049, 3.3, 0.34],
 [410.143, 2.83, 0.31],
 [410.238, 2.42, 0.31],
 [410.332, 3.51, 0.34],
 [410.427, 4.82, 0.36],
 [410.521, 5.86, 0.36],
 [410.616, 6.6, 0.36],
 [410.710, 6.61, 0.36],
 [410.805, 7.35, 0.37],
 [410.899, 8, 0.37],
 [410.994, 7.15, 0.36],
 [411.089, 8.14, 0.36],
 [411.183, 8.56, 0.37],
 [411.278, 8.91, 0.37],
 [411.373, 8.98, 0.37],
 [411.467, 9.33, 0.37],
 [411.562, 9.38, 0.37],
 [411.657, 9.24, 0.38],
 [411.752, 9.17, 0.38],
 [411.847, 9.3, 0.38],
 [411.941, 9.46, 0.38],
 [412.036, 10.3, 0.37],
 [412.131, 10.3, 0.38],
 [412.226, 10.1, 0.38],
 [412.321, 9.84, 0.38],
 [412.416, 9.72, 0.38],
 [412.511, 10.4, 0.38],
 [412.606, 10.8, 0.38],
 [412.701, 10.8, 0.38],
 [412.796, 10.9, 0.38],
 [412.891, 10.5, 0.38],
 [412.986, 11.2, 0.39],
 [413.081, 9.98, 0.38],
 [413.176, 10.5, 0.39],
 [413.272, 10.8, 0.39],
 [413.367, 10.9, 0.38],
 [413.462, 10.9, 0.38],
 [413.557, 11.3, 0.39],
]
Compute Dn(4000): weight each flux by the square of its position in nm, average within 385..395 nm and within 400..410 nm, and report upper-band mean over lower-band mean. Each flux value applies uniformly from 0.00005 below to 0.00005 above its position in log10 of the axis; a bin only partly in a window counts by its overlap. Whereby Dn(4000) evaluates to 1.1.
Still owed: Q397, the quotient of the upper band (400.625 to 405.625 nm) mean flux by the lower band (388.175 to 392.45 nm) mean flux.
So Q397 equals 1.27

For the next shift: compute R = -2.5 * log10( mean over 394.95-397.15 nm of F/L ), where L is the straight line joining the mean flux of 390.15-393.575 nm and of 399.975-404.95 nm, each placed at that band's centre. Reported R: 0.40 mag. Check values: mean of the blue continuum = 11.3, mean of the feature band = 7.95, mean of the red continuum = 11.8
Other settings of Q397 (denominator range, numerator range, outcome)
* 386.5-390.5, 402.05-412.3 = 1.14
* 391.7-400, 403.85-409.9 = 1.05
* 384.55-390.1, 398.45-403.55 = 1.22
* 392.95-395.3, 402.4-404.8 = 1.05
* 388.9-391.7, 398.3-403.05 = 1.23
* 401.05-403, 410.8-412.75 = 0.79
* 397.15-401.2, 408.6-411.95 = 0.70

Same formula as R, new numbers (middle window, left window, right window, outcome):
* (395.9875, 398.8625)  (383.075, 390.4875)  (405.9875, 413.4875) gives 0.21 mag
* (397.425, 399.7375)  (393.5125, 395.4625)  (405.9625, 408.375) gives 0.13 mag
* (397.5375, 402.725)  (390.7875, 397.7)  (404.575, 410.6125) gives -0.14 mag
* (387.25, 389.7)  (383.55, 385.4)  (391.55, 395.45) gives 0.28 mag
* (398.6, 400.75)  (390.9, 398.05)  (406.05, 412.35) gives -0.21 mag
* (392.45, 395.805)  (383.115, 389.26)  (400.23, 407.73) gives -0.11 mag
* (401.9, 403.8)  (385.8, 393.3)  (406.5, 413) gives -0.24 mag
